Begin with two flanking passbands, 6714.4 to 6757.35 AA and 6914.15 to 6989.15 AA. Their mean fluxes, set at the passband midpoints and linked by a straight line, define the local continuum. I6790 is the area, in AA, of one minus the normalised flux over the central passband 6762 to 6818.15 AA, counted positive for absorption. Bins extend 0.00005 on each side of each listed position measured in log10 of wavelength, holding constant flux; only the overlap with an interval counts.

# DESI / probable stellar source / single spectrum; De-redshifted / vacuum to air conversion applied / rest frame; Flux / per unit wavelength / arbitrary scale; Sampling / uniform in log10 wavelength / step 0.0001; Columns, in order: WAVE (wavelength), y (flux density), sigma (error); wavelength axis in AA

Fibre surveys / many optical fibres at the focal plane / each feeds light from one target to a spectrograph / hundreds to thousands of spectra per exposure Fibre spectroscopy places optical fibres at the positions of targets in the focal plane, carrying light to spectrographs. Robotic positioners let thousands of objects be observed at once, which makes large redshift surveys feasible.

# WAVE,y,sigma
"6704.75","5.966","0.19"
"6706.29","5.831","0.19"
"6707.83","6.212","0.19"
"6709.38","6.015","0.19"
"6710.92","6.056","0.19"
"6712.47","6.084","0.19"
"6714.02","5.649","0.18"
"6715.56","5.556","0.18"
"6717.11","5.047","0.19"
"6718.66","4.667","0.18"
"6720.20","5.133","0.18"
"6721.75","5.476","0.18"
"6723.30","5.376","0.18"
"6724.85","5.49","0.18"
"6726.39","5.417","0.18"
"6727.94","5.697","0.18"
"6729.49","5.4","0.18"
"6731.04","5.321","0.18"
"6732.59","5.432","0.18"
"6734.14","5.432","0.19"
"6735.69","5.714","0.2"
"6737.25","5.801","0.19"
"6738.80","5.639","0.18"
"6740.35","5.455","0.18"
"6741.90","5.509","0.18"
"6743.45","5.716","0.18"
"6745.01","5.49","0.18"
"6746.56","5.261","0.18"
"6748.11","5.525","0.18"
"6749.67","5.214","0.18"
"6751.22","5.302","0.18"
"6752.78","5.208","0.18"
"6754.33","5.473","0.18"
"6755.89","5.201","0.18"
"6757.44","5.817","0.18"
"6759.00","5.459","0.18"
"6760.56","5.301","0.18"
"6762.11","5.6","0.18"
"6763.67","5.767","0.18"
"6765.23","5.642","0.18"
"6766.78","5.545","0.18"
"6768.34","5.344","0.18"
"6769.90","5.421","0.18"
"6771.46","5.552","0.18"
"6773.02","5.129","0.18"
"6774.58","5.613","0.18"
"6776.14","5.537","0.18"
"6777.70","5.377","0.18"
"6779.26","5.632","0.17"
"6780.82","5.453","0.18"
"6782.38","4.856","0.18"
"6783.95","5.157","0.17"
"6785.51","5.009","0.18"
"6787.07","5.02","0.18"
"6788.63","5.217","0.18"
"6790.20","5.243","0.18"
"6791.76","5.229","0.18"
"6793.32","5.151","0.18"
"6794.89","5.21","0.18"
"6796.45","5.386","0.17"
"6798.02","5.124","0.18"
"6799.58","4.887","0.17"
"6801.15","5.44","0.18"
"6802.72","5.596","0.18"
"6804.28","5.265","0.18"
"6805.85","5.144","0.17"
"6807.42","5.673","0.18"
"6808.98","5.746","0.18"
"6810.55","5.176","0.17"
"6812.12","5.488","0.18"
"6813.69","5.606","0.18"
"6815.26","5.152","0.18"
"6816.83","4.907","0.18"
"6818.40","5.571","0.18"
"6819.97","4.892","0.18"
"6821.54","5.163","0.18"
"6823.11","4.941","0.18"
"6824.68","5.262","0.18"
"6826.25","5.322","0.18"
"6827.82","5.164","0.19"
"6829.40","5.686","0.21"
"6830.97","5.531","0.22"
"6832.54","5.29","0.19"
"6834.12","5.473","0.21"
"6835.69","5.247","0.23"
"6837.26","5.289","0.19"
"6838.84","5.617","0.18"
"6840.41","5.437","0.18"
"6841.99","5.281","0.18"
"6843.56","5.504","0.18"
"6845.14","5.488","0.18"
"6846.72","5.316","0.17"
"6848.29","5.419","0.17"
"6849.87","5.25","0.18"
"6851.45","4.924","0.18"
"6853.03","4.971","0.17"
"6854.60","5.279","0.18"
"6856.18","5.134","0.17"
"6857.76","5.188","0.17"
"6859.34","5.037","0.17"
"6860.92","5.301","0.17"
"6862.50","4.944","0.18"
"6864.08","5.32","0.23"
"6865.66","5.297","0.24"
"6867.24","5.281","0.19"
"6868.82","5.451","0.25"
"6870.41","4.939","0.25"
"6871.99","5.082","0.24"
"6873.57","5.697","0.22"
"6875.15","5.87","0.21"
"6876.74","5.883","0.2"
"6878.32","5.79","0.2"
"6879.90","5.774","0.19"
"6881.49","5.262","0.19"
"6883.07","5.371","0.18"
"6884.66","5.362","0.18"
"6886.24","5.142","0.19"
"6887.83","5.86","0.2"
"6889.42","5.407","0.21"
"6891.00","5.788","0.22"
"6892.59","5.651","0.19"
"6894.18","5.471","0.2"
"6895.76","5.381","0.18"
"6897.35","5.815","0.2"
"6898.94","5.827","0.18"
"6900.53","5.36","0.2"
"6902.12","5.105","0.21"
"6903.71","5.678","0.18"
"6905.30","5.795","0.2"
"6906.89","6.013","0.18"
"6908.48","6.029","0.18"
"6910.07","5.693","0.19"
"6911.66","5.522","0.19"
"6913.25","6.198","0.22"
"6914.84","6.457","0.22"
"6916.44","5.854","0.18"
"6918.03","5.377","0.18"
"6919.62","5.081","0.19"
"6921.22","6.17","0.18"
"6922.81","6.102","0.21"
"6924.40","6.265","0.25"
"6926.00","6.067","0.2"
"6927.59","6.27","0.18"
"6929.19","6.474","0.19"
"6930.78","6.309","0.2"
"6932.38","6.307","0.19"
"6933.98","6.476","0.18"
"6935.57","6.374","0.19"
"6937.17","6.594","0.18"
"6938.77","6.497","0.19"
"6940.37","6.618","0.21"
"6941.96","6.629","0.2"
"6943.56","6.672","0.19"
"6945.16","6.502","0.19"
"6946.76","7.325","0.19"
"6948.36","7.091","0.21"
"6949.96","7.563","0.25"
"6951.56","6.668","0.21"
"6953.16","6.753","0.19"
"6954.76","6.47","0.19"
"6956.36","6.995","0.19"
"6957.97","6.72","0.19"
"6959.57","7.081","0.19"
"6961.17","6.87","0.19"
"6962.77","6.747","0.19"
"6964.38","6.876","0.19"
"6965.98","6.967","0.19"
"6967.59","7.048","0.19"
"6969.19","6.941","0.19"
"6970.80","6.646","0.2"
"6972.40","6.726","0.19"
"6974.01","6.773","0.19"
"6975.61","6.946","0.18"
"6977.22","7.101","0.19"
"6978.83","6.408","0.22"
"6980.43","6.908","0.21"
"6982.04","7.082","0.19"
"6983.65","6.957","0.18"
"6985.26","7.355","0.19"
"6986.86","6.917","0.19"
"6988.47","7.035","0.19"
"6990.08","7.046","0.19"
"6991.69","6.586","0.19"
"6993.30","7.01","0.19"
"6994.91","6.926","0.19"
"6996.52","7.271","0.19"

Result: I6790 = 3.7 AA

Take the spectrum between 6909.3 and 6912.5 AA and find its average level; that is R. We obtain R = 5.62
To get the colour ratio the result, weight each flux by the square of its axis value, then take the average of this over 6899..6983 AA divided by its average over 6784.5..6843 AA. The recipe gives 1.26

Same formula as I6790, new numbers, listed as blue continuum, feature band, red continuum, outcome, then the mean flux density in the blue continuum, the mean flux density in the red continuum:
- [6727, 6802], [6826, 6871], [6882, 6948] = 3.4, 5.39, 5.98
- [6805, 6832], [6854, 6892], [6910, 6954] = 2.8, 5.32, 6.37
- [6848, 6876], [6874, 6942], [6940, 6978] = 1.5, 5.24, 6.87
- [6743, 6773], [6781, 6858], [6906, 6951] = 6.5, 5.45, 6.31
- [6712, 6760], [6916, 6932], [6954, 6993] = 1.4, 5.45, 6.89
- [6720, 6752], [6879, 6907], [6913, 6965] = 3.2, 5.47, 6.5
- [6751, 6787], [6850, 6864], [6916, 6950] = 1.9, 5.4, 6.37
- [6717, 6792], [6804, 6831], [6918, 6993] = 2.3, 5.4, 6.68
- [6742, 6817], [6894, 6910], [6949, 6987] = 1.8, 5.36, 6.9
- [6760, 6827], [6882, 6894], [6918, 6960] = 1.2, 5.32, 6.51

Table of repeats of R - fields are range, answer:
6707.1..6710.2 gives 6.11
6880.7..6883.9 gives 5.32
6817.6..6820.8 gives 5.23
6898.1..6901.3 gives 5.59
